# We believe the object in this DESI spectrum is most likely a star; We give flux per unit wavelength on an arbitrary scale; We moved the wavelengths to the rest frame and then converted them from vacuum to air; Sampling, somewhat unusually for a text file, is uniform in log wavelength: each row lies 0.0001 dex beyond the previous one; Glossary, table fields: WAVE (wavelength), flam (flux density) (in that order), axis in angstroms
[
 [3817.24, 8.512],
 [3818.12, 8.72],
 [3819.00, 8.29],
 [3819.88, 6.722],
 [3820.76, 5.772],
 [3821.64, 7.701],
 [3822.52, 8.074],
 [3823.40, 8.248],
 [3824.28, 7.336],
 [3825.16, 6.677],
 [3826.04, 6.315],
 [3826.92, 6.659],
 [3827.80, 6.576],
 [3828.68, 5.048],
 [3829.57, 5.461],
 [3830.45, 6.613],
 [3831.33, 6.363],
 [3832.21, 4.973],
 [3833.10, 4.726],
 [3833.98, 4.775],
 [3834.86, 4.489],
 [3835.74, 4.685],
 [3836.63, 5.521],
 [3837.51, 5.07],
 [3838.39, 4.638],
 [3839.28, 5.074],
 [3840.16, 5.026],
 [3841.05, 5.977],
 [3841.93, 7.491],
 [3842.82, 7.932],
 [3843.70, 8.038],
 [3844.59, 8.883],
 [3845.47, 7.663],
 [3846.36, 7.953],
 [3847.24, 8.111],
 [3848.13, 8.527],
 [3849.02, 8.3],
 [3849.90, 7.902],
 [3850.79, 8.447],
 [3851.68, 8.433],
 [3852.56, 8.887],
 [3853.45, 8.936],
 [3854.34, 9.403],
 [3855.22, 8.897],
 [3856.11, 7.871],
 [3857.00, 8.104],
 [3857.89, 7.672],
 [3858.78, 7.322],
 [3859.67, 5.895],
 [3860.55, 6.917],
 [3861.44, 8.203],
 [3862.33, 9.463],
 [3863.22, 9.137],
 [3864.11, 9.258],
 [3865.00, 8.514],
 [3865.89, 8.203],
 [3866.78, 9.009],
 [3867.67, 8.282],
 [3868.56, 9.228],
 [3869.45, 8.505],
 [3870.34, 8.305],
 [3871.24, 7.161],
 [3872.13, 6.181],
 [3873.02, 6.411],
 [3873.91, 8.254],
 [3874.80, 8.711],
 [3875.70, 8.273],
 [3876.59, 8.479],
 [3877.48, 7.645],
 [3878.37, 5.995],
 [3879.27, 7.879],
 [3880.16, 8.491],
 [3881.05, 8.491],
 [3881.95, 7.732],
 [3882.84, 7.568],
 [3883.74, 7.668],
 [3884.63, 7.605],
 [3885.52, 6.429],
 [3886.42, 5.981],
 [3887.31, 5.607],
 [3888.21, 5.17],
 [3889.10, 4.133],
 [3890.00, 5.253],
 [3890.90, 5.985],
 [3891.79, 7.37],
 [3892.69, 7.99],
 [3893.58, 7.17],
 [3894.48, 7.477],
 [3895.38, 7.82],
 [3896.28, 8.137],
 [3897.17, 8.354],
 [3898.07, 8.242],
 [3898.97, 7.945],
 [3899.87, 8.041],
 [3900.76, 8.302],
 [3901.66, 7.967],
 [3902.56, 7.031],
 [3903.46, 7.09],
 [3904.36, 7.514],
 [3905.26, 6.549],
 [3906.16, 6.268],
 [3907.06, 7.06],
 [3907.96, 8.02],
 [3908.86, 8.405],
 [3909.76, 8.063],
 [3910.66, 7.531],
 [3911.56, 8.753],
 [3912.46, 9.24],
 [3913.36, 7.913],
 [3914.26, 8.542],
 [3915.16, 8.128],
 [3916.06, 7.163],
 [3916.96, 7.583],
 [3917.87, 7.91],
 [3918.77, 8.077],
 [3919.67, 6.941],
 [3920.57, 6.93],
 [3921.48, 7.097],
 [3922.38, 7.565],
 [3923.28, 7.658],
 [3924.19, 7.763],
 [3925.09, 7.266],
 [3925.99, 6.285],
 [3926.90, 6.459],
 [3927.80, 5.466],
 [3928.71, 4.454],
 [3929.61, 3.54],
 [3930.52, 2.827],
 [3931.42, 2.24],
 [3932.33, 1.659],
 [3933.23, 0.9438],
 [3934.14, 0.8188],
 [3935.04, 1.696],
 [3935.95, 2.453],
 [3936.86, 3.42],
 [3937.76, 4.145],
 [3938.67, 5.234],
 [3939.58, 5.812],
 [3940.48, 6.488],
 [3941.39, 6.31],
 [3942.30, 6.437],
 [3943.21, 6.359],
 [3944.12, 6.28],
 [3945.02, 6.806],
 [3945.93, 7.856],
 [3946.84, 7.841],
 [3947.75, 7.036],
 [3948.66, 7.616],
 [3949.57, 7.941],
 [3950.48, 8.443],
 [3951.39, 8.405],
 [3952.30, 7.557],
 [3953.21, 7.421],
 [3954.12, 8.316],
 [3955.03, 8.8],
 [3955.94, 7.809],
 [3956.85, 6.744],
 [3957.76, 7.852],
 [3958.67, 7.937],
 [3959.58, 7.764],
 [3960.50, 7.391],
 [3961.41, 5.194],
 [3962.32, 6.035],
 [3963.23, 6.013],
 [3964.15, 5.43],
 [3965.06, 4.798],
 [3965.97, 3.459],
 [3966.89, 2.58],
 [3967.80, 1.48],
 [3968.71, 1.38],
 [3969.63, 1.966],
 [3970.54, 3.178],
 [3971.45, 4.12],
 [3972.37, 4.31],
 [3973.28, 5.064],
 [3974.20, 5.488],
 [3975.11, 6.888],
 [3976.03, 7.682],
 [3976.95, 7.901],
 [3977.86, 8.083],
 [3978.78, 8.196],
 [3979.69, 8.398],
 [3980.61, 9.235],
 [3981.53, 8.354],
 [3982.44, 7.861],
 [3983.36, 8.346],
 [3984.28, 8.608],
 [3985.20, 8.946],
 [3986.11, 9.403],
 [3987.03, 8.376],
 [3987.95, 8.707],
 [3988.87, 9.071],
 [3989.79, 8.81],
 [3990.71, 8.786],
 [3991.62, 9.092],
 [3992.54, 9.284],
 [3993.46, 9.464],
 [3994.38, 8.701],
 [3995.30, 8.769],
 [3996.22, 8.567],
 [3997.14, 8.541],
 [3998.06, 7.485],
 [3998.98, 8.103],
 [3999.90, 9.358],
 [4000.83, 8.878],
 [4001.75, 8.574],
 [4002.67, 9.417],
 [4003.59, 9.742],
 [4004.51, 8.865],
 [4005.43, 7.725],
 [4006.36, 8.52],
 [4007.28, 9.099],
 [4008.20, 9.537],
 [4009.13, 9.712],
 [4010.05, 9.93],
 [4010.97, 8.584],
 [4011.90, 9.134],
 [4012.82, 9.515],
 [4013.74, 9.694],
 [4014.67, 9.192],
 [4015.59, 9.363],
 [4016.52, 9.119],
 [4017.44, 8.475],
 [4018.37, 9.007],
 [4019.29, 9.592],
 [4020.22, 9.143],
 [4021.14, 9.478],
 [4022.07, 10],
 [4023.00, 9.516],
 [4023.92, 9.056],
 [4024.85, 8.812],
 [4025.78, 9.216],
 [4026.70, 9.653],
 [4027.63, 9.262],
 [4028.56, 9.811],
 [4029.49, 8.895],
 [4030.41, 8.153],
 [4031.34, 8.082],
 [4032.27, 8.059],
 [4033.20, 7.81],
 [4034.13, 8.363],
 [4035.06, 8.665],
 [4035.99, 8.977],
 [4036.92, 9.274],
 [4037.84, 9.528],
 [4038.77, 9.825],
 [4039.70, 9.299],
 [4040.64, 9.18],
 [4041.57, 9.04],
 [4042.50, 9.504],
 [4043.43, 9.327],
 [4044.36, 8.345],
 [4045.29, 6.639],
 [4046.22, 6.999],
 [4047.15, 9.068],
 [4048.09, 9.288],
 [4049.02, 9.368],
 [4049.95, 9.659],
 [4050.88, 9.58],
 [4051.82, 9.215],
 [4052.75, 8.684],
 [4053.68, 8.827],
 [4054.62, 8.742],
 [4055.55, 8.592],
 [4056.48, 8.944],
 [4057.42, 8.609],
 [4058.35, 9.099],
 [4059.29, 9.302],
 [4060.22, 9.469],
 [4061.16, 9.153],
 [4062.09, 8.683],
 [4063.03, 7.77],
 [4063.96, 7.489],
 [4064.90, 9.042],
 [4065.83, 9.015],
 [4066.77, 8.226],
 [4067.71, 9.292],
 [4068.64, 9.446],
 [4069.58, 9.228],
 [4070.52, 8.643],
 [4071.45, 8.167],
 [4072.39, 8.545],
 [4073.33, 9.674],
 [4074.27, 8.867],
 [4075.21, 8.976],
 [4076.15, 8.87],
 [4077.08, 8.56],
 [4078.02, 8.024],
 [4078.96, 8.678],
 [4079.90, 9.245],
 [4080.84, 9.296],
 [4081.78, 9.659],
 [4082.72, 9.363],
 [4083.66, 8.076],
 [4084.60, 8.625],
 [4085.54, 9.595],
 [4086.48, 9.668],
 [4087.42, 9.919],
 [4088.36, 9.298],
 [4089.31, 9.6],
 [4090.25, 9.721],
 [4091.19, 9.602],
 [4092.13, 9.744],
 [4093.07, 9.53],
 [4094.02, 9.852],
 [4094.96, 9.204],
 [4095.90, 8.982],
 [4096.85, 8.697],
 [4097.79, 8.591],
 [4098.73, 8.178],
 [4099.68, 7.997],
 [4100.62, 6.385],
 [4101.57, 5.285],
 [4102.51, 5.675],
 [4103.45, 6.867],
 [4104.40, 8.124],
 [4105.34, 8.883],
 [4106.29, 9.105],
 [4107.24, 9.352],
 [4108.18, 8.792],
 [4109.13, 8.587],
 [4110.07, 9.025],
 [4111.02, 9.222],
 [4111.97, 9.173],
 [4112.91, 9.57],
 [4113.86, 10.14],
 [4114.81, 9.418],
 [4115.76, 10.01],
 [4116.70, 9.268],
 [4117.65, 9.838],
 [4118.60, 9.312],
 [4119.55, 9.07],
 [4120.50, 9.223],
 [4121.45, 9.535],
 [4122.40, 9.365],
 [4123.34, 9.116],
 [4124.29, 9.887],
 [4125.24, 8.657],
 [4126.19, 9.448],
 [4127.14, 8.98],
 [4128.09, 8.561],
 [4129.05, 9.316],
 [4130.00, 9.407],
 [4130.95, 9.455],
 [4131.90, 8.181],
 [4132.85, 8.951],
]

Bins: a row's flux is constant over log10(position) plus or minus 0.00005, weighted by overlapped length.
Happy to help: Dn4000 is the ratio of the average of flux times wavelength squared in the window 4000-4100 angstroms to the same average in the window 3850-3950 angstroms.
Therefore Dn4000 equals 1.4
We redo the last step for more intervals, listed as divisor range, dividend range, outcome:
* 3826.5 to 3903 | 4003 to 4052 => 1.34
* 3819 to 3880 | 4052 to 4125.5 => 1.37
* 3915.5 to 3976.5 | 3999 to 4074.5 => 1.63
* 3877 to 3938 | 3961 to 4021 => 1.23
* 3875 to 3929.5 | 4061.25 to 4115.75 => 1.32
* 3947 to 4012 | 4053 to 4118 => 1.24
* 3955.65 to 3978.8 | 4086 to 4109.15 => 1.67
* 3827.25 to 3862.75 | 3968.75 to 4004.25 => 1.20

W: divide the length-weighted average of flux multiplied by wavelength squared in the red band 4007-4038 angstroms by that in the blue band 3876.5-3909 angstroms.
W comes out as 1.3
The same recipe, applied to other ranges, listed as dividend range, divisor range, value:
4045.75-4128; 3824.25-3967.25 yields 1.43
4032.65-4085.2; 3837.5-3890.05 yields 1.28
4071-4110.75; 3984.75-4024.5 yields 1.01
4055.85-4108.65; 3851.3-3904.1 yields 1.26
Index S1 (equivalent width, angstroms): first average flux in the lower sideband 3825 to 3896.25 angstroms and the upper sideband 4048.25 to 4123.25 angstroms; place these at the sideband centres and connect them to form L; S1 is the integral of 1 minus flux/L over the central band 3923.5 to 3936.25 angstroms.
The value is 6.3 angstroms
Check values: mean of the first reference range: 7.23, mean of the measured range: 3.93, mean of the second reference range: 8.92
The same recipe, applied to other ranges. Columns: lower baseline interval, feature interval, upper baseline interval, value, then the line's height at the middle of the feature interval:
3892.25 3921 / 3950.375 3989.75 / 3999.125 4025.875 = 8.60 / 8.6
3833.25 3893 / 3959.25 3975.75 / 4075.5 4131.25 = 7.10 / 8.07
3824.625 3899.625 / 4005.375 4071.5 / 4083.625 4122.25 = -3.92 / 8.47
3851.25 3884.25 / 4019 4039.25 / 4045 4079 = -0.90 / 8.66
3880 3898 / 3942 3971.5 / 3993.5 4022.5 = 6.96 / 8.17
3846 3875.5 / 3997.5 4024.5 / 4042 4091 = -1.14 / 8.73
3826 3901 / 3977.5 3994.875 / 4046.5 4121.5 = -1.13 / 8.19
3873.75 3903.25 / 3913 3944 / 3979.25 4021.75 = 9.10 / 7.92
